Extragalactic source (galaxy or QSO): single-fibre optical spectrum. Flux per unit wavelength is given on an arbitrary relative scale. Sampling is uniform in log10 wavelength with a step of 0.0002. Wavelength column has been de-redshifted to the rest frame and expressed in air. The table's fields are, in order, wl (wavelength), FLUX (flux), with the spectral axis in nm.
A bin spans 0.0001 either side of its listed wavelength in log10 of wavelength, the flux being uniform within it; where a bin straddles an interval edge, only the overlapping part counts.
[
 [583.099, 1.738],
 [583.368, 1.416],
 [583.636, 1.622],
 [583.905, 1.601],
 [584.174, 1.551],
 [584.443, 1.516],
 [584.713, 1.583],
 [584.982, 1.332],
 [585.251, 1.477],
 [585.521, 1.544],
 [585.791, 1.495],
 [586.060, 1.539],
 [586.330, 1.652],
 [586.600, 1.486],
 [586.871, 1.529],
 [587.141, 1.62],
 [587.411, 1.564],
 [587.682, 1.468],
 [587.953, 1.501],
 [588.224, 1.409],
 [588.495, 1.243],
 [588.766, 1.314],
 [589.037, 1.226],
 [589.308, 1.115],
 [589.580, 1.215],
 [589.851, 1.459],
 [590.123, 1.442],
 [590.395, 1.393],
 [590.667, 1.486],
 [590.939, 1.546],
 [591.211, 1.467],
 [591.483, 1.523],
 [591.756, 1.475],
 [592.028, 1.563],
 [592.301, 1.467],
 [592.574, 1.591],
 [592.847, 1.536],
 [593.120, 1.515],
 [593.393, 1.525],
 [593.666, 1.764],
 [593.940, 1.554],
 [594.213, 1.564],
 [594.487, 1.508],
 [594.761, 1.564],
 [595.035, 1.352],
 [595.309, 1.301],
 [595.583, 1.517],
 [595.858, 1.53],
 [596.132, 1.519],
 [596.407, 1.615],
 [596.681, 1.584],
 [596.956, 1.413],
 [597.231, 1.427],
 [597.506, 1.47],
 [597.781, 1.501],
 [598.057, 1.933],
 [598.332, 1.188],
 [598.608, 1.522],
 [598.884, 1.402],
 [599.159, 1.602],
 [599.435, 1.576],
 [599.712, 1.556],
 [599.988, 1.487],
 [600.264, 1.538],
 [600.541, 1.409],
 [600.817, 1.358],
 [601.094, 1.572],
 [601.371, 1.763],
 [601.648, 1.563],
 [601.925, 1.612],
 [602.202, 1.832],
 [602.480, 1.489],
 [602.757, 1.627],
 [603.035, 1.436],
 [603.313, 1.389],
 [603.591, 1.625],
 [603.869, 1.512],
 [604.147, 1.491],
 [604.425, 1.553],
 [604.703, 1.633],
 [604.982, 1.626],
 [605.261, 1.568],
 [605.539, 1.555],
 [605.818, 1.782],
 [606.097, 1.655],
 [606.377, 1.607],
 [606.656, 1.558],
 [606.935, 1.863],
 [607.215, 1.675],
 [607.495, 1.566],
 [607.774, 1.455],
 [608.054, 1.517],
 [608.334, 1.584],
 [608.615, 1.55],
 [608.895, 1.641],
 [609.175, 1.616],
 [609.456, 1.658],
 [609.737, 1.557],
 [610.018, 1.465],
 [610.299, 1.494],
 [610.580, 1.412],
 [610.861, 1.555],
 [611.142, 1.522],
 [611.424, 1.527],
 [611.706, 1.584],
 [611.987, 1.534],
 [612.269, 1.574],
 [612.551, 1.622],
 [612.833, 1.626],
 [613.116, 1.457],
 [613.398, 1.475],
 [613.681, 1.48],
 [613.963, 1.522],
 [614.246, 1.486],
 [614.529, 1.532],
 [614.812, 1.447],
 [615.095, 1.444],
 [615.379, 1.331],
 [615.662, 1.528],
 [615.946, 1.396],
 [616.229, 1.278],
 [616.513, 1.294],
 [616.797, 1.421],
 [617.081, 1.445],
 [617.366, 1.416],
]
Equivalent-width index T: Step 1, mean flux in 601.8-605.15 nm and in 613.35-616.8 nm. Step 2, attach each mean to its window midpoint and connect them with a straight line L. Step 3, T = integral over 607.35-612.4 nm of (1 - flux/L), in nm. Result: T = -0.17 nm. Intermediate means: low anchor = 1.57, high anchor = 1.43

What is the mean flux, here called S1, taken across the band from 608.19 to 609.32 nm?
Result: 1.6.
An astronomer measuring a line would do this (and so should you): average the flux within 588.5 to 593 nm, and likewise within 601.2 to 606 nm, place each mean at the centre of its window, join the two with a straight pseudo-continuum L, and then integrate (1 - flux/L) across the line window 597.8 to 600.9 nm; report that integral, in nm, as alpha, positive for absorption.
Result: 0.05 nm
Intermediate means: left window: 1.42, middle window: 1.51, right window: 1.59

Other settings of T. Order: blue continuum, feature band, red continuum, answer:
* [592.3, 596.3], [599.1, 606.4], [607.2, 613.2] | -0.15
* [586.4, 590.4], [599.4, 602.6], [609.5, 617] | -0.26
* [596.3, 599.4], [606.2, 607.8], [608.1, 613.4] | -0.10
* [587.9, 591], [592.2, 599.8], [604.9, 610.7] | -0.44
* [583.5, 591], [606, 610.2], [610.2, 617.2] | -0.34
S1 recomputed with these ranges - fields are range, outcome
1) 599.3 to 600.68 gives 1.51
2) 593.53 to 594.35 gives 1.63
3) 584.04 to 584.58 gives 1.53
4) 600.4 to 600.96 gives 1.39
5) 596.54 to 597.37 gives 1.48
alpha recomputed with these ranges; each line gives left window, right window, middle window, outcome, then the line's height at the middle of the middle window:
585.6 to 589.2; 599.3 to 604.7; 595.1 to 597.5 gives 0.05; 1.52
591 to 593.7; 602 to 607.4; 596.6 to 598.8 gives 0.09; 1.56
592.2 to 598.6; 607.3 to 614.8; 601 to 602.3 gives -0.12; 1.53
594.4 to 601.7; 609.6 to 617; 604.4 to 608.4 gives -0.32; 1.49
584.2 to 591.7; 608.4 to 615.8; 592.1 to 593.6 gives -0.07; 1.47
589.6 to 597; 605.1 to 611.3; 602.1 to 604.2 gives 0.01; 1.56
